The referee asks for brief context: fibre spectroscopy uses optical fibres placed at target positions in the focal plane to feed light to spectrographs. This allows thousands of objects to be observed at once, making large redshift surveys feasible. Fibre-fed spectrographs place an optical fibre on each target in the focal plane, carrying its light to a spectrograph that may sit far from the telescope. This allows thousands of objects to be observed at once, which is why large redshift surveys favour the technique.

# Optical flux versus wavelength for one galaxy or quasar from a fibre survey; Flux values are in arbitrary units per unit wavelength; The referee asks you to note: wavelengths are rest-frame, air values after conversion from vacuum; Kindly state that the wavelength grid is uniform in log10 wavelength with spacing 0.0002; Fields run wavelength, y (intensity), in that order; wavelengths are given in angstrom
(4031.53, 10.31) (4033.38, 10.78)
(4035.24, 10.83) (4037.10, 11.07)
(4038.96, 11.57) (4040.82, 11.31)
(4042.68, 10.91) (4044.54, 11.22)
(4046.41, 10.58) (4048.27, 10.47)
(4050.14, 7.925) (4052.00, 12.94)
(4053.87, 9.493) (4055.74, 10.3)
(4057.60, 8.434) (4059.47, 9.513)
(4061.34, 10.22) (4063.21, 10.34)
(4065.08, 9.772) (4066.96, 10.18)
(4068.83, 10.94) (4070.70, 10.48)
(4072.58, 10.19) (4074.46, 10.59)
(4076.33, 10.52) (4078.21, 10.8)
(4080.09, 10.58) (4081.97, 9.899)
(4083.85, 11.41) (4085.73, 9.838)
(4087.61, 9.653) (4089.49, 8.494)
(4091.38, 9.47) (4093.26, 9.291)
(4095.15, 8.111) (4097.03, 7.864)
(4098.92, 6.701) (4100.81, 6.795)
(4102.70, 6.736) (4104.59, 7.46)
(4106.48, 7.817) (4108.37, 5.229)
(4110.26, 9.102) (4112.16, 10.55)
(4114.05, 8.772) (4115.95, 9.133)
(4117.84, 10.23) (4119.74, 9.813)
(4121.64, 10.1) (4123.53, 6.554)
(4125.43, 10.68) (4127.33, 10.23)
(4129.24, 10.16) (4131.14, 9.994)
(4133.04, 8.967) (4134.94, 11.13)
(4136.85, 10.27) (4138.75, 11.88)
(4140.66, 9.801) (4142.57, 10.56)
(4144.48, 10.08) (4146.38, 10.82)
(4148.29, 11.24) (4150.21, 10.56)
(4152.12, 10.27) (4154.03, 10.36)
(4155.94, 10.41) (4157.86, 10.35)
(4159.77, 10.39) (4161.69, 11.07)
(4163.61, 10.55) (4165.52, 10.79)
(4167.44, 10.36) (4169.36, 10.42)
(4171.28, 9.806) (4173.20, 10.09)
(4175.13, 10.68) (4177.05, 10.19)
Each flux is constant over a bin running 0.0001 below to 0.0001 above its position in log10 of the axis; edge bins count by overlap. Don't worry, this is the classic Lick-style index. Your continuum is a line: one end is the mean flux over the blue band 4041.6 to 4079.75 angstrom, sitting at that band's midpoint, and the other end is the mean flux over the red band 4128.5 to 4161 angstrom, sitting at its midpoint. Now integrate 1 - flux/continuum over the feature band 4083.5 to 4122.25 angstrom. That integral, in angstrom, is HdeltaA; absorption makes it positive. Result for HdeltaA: 6.5 angstrom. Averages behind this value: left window 10.3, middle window 8.64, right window 10.4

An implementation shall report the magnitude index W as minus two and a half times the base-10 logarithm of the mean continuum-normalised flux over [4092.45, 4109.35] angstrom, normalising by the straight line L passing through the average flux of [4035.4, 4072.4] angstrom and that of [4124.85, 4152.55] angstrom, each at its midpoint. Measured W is 0.38 mag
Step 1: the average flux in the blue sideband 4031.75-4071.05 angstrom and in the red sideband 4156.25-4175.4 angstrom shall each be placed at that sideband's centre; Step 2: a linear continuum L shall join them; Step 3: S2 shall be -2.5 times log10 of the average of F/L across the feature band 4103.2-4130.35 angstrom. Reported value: 0.17 mag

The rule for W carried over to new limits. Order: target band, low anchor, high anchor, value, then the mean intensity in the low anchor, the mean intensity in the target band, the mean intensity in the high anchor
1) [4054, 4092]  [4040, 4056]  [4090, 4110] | -0.11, 10.6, 10.1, 7.62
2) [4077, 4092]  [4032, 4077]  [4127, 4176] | 0.04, 10.4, 10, 10.4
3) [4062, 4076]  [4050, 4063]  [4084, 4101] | -0.09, 9.98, 10.4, 8.68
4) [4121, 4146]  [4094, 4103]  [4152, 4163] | -0.10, 7.32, 10.1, 10.5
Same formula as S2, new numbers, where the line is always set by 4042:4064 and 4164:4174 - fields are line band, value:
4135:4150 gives -0.041 mag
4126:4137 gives 0.016 mag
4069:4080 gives -0.035 mag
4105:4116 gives 0.226 mag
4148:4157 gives -0.022 mag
